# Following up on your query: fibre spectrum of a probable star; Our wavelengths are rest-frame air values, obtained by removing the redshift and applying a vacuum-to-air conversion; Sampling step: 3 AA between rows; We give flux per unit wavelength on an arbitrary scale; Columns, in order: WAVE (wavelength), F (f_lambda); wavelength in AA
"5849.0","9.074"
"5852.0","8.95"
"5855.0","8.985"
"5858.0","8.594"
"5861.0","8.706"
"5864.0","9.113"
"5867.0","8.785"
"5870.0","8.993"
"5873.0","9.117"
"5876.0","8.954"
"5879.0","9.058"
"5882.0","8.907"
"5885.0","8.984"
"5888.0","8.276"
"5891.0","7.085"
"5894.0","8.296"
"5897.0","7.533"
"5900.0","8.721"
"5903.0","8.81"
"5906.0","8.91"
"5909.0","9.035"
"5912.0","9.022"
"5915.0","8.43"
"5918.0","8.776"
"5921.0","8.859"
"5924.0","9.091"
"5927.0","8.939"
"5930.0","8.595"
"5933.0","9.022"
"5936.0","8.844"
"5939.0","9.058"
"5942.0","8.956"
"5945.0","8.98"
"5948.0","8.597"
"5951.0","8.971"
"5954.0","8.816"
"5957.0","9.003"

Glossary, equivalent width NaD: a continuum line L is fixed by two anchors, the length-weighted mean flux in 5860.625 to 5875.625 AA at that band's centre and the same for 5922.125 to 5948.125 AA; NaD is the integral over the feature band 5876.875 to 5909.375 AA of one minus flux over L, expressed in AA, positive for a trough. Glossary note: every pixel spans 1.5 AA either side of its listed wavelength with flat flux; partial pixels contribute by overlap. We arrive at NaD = 1.6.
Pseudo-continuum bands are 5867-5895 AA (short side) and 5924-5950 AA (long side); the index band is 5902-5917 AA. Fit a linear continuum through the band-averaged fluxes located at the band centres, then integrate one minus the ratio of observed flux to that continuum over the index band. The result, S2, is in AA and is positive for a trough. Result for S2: -0.1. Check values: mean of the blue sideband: 8.64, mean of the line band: 8.84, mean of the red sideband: 8.89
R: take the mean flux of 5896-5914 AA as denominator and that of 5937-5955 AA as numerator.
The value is 1.0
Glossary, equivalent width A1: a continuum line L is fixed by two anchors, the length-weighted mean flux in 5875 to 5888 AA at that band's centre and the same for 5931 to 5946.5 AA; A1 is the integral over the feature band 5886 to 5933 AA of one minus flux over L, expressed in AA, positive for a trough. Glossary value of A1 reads 1.84 AA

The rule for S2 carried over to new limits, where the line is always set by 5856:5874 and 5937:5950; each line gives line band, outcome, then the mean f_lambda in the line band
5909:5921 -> 0.1 AA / 8.79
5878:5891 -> 0.4 AA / 8.6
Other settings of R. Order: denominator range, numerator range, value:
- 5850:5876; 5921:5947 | 1.00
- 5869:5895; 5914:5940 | 1.03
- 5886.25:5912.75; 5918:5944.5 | 1.06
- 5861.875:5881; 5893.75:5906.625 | 0.94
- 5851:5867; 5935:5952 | 1.00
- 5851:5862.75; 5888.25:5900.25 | 0.89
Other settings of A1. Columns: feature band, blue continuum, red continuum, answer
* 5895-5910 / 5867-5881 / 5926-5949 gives 0.6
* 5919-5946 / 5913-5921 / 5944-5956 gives -0.5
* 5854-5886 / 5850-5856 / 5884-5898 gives -1.4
